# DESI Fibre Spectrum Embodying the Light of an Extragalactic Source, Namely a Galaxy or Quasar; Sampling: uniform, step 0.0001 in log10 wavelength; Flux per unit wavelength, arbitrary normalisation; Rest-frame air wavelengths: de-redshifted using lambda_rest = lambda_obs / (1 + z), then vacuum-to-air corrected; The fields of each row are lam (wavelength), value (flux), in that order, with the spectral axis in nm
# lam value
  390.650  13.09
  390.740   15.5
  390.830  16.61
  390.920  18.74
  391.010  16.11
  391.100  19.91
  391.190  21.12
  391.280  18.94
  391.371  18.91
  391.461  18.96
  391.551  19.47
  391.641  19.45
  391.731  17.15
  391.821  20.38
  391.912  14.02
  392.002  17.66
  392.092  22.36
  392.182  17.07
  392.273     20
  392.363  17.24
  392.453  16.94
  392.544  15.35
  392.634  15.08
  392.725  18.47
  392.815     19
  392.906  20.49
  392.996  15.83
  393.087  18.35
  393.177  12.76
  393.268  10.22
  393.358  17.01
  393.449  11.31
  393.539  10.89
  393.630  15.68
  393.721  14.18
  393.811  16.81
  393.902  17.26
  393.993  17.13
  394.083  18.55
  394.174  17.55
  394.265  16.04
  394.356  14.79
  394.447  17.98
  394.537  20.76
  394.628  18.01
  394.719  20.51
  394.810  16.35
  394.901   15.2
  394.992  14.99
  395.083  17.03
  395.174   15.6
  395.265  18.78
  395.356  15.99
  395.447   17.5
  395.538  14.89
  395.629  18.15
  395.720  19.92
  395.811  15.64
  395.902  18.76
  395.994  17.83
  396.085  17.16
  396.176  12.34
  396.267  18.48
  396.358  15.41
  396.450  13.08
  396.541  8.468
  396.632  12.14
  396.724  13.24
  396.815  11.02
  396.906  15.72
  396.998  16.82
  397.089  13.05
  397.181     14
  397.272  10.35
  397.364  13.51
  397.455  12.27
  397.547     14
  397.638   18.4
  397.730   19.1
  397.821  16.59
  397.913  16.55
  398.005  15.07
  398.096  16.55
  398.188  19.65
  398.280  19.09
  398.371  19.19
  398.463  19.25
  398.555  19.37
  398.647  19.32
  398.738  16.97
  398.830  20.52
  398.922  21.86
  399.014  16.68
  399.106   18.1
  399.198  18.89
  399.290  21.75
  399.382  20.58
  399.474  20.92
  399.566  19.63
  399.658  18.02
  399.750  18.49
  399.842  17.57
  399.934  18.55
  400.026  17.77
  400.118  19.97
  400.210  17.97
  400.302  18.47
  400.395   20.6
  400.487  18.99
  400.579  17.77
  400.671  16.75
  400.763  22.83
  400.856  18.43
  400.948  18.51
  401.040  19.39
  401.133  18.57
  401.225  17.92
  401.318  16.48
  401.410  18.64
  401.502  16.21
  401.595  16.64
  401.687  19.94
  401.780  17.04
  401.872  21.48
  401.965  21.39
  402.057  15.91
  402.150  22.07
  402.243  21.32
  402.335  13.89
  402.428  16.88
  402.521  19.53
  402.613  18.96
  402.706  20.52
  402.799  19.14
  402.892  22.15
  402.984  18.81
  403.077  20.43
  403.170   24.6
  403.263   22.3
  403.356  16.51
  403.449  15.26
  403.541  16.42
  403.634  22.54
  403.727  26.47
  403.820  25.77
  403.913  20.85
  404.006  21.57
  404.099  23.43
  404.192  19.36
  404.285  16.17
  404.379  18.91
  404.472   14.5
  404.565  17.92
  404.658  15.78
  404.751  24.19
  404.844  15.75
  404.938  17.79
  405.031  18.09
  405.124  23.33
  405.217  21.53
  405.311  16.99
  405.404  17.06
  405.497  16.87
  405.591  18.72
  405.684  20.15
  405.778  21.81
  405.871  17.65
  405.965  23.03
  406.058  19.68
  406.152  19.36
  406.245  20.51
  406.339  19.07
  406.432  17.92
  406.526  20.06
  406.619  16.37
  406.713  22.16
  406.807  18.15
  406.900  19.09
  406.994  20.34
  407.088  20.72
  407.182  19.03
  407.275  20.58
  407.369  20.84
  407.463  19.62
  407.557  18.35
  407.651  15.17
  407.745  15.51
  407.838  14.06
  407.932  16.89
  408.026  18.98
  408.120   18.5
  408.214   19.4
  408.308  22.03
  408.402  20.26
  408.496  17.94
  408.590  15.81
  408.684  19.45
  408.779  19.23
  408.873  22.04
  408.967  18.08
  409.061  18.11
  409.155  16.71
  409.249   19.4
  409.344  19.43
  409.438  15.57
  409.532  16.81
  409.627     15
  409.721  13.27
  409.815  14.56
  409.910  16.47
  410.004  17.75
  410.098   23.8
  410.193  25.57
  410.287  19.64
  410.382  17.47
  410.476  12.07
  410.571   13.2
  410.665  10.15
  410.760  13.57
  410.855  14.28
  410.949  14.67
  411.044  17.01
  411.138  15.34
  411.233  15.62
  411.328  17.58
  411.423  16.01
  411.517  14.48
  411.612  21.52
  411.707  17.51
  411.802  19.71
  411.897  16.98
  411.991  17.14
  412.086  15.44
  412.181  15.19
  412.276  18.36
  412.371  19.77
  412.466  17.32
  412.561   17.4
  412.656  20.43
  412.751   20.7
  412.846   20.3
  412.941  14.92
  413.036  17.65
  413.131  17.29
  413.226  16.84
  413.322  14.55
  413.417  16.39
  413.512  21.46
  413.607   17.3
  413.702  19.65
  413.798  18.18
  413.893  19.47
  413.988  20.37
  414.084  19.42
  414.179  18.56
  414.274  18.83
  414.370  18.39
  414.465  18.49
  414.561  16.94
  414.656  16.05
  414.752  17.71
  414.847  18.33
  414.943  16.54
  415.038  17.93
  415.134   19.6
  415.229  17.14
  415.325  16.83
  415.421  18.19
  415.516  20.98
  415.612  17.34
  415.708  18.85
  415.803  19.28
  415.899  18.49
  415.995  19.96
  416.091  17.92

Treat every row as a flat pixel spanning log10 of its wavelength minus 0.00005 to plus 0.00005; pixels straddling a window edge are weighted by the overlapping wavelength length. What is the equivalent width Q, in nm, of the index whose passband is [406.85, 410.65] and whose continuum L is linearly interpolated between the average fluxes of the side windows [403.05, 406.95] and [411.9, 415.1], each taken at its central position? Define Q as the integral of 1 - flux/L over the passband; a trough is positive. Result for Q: 0.16 nm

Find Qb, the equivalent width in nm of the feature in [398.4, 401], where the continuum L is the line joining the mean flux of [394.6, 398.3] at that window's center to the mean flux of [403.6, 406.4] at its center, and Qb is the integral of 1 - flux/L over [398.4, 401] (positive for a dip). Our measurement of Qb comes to -0.27 nm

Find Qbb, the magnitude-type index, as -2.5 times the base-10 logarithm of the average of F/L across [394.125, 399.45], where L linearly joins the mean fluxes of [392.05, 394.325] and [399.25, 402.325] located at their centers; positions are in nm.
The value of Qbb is 0.06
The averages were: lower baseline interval 16.4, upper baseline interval 18.9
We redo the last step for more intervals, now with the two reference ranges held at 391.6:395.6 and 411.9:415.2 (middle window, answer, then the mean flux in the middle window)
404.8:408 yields -0.08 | 18.9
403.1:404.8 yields -0.16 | 20.1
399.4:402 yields -0.09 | 18.8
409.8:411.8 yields 0.07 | 16.7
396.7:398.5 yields 0.09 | 15.7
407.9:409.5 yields -0.06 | 18.7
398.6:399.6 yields -0.14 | 19.6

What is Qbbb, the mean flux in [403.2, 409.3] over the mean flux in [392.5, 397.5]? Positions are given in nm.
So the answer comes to 1.2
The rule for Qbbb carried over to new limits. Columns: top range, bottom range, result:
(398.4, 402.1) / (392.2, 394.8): 1.14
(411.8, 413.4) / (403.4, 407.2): 0.90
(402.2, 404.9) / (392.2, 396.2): 1.18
